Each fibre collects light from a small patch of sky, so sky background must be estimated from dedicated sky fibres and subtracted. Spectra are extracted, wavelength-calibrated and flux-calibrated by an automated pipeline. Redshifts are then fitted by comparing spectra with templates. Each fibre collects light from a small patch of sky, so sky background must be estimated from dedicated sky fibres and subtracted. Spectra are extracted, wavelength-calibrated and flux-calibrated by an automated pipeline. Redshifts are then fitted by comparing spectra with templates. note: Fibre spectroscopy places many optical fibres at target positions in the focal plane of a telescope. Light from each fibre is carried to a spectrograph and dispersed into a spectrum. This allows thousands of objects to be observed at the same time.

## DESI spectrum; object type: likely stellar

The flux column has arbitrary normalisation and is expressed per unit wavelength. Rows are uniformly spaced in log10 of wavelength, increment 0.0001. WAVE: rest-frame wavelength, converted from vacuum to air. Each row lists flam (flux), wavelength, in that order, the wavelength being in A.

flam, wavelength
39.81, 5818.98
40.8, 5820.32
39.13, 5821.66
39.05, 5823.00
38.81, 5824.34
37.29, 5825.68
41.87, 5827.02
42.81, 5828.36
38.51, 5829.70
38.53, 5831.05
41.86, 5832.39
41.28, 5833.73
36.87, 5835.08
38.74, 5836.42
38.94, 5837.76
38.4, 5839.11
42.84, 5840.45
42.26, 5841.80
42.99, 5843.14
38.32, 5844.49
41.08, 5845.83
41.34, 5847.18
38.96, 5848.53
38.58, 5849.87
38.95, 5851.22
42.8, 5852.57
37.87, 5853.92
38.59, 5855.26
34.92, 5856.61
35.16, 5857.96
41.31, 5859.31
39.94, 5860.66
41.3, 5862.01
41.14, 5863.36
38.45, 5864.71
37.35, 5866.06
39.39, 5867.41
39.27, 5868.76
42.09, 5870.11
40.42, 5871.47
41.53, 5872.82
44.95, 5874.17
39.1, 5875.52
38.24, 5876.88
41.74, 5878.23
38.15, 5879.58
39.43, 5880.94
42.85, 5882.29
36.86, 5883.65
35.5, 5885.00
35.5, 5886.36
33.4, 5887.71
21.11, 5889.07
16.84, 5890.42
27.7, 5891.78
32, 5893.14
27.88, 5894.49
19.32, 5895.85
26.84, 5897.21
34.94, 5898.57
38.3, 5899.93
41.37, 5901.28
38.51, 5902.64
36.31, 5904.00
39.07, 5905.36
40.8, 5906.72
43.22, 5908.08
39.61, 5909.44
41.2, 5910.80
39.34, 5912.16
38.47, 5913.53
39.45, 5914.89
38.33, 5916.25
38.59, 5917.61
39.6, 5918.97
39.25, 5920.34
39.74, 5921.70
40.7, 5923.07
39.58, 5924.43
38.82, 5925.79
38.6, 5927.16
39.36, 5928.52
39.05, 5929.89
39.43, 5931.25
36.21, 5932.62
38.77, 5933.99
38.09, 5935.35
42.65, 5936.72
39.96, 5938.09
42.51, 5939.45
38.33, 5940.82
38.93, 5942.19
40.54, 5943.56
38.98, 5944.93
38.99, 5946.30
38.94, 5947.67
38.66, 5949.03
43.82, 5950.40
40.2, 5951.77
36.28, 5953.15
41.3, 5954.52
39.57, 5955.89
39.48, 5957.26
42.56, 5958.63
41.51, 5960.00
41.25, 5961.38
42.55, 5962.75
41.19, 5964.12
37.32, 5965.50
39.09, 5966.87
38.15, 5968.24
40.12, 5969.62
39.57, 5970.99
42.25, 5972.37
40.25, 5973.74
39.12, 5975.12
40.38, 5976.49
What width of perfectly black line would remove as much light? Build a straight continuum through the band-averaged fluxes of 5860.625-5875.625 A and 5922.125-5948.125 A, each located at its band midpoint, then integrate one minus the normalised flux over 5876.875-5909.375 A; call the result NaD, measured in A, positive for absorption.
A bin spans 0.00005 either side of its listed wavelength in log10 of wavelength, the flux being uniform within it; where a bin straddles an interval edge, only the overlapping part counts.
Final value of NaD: 4.6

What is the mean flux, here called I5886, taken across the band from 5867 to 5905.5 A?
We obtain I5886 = 35.4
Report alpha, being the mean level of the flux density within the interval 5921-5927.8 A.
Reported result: 39.5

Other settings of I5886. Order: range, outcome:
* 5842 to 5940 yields 37.9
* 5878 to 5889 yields 36.8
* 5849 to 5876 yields 39.7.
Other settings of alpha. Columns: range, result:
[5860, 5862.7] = 40.6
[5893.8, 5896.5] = 23.7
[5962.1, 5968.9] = 39.7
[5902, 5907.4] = 38.7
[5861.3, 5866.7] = 39.6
